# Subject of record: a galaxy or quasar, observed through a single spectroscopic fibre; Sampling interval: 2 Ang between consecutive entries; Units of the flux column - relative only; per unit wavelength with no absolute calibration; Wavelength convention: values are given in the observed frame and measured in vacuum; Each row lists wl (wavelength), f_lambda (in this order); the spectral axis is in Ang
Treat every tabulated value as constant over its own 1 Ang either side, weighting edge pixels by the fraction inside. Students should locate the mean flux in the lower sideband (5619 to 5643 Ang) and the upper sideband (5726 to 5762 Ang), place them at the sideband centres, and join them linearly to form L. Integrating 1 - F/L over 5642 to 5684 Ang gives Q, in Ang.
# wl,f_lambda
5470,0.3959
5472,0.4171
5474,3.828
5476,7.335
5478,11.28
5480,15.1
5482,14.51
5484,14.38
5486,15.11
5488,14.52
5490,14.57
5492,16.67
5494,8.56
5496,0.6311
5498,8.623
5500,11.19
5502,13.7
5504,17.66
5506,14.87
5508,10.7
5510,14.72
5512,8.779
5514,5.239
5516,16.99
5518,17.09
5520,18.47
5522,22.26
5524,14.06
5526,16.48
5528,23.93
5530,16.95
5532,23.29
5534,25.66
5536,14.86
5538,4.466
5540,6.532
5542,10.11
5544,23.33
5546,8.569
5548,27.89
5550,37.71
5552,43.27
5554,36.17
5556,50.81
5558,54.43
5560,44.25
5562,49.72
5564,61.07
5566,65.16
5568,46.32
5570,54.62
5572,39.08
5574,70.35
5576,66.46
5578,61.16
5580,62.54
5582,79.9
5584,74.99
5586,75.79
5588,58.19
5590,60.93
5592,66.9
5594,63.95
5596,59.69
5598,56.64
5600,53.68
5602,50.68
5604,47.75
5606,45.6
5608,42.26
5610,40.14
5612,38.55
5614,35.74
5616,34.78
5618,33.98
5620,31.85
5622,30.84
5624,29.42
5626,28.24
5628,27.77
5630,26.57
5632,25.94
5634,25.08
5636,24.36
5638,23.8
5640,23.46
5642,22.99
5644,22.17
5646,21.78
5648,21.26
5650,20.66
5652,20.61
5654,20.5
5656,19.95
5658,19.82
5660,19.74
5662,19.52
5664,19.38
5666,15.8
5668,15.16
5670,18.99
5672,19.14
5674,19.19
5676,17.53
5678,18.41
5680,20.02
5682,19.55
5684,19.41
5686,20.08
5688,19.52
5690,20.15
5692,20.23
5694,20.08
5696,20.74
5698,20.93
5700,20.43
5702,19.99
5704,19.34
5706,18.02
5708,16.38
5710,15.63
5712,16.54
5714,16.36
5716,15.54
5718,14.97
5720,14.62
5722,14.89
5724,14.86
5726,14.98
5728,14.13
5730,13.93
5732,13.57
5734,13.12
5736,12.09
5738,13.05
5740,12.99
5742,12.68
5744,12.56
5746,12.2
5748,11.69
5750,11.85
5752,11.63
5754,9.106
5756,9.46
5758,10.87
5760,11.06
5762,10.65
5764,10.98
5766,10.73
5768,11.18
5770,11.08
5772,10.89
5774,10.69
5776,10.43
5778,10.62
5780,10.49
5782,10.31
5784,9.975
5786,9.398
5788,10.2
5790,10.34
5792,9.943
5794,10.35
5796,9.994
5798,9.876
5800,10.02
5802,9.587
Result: 5.6 Ang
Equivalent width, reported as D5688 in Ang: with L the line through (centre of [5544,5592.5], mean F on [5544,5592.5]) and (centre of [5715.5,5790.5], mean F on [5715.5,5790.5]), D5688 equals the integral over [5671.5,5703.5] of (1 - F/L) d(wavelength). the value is 8.1 Ang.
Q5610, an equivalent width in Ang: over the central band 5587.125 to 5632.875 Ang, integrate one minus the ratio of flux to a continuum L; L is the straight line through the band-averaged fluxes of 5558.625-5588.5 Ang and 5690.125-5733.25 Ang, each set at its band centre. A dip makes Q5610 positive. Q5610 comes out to 6.4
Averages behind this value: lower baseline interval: 60.6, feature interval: 43.1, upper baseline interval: 17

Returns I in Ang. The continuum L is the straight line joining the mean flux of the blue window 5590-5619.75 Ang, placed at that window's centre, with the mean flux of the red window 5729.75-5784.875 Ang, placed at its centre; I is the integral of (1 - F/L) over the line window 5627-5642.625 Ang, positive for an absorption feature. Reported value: 6.0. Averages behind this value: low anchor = 47.9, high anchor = 11.4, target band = 25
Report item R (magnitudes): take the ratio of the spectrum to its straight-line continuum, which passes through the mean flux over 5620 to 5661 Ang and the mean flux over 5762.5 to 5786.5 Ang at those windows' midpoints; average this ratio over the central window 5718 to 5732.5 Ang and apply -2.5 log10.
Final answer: 0.073 mag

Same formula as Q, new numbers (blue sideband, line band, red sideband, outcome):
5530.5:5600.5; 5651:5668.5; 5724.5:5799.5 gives 6.3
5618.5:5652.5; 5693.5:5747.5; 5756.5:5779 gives 1.5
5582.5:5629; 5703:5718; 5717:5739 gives 1.7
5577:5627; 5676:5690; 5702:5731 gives 3.5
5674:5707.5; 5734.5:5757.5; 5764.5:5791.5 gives 3.5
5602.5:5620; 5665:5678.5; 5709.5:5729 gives 4.3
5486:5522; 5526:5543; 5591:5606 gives 6.7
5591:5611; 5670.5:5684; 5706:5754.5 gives 4.9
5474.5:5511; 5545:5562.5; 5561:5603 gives 2.7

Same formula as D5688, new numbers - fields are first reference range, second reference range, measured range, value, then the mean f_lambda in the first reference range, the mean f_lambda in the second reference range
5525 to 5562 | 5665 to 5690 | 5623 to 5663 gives -4.7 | 26.7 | 18.6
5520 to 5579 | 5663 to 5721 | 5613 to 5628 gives -2.9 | 34.9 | 18.3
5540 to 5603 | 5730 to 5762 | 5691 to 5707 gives 1.8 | 51.4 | 11.9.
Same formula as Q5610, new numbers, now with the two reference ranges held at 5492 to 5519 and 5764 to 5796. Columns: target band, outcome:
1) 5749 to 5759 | 0.0 Ang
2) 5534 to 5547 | -1.1 Ang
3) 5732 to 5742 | -2.1 Ang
